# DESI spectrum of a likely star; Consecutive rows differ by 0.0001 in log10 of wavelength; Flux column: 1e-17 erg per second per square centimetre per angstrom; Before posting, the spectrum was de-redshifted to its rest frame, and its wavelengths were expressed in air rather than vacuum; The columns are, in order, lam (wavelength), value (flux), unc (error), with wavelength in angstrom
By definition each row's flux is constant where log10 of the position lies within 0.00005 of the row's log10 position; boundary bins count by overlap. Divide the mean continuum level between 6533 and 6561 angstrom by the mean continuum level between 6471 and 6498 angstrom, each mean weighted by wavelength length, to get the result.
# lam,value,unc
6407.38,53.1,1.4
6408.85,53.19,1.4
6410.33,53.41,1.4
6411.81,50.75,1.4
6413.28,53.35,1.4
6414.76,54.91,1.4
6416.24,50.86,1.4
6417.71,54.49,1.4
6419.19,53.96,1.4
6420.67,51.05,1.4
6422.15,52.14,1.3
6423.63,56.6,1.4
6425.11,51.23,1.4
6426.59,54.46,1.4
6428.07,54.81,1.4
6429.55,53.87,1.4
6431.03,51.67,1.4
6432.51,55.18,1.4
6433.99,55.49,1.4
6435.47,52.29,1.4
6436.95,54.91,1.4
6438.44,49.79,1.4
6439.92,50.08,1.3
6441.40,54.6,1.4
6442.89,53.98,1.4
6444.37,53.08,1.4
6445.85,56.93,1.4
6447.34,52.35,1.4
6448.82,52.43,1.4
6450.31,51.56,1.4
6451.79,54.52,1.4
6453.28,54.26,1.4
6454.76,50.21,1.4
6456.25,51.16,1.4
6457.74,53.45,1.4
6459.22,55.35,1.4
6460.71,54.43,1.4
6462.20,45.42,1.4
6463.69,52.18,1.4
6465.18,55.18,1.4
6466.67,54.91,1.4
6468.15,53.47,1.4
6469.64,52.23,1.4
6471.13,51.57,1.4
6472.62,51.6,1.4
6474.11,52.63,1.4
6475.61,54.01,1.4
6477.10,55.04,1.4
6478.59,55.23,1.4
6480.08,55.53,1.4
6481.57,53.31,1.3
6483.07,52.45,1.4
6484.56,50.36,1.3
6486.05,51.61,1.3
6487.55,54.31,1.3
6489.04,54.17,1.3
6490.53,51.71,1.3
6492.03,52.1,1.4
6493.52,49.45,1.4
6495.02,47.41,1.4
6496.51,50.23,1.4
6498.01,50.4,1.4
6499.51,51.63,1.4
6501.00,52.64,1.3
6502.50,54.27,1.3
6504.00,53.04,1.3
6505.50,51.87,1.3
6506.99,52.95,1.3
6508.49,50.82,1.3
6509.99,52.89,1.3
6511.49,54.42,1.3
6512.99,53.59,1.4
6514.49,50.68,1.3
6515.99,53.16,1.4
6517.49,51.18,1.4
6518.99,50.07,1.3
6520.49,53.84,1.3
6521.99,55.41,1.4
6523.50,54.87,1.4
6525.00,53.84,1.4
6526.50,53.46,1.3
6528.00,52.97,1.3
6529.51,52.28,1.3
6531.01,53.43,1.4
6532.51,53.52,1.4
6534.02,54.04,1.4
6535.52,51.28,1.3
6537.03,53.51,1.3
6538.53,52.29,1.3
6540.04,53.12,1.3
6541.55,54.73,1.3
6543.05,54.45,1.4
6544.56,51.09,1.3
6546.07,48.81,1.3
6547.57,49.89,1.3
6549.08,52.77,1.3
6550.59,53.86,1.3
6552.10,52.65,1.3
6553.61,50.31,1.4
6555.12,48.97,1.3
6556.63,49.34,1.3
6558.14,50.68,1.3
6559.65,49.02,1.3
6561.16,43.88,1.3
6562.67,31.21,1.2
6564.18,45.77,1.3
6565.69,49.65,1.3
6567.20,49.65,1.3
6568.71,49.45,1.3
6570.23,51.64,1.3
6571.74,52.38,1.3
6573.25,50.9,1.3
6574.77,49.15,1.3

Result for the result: 0.99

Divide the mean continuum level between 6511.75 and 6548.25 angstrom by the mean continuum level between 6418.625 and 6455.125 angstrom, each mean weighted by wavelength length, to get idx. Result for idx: 1.0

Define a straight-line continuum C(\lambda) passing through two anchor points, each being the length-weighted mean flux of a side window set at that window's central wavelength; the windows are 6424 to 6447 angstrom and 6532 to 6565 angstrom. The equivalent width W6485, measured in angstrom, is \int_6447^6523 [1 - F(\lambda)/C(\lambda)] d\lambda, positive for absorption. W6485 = -0.7 angstrom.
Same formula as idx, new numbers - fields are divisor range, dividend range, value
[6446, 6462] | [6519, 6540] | 1.01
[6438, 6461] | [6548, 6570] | 0.91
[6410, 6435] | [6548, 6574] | 0.92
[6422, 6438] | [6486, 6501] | 0.95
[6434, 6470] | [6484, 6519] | 0.98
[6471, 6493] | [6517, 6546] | 1.00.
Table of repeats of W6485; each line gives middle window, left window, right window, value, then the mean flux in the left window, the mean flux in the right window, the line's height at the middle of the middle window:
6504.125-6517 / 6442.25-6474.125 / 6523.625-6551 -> 0.1 angstrom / 52.9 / 52.8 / 52.8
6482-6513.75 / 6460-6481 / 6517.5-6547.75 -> 0.6 angstrom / 53.1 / 52.9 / 53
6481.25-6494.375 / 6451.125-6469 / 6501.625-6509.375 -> 0.2 angstrom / 52.9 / 52.6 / 52.7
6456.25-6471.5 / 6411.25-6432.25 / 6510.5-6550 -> 0.1 angstrom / 53.2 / 52.8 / 53.1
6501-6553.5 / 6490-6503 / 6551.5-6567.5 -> -3.8 angstrom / 51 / 47.3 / 49.2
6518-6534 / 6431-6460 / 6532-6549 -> -0.3 angstrom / 53.2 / 52.4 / 52.5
